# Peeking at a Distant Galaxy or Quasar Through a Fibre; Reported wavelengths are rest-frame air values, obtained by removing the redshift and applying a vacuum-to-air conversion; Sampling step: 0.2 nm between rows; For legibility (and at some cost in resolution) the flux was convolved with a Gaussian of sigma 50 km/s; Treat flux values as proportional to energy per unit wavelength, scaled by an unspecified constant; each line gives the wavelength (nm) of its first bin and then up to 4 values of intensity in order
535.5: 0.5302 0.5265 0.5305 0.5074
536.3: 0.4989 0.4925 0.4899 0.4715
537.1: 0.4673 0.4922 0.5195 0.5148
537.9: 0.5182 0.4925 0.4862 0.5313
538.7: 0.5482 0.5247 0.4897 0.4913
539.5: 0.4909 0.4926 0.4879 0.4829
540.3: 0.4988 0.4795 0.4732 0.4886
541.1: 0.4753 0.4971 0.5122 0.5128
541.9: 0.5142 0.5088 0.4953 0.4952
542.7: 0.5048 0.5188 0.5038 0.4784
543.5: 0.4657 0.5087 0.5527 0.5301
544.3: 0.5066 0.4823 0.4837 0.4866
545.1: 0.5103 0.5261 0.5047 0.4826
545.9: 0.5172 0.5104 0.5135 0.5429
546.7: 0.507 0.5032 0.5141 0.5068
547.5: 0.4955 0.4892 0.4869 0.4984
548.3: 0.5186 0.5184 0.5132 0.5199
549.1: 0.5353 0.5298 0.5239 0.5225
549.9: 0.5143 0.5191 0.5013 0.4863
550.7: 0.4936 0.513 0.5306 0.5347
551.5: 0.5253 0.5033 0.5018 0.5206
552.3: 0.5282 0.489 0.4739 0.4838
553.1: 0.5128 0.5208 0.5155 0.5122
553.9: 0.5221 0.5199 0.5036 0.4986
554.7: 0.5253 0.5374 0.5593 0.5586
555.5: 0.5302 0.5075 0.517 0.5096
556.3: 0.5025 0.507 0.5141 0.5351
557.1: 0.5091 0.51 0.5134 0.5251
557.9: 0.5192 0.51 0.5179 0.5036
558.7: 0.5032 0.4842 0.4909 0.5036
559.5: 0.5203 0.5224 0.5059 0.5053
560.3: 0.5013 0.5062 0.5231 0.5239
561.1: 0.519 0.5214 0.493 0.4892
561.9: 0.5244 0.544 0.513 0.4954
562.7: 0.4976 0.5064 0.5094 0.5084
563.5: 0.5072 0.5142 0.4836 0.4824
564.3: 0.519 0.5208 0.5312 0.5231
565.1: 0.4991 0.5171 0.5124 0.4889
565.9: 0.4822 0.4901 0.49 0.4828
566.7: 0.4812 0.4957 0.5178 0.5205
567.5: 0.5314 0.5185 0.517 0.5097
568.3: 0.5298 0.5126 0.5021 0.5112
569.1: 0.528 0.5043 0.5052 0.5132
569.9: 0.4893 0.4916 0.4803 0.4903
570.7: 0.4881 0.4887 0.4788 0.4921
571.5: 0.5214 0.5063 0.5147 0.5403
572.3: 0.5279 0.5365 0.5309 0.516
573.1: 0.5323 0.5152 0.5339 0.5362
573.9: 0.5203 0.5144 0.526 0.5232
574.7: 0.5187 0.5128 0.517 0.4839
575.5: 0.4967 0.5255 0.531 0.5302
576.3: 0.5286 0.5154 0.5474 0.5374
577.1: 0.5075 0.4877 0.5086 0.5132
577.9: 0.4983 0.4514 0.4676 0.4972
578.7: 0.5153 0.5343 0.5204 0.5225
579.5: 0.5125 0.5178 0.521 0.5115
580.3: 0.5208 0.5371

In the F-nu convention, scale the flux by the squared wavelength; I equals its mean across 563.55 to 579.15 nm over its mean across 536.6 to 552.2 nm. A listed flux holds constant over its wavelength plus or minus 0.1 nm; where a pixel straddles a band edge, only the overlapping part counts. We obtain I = 1.1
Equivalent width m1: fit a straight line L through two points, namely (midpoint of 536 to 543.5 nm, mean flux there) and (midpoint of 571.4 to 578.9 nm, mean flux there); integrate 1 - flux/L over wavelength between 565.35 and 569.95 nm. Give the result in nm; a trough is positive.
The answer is 0.06 nm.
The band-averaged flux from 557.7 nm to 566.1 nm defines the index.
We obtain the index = 0.508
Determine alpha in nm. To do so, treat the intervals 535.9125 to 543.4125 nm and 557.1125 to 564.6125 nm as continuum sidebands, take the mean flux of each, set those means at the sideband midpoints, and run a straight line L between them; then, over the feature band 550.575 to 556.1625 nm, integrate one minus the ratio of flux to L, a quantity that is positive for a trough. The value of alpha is -0.11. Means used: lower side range 0.499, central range 0.516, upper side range 0.509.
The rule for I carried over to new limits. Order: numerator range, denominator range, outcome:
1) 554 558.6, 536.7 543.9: 1.10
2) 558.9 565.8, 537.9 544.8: 1.10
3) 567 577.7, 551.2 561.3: 1.06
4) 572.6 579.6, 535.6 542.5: 1.18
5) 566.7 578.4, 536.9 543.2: 1.15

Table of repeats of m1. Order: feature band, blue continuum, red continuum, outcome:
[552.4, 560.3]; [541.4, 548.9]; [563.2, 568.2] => -0.11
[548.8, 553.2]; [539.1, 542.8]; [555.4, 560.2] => -0.07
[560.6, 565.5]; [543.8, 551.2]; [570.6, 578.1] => 0.02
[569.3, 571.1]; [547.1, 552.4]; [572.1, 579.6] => 0.08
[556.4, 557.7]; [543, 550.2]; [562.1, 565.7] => -0.02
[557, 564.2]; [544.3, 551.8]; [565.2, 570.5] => -0.03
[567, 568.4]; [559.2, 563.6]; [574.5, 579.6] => -0.03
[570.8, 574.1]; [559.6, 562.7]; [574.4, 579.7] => -0.04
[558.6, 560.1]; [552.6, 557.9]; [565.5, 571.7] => 0.02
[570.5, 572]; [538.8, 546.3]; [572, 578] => 0.06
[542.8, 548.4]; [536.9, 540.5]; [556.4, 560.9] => -0.01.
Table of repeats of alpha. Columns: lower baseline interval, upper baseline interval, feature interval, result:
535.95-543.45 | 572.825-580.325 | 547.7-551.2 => -0.07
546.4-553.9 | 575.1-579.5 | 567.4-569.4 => -0.02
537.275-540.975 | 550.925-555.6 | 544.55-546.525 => 0.01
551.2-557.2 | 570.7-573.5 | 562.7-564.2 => 0.04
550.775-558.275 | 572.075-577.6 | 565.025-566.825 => 0.09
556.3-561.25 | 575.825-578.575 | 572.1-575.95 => -0.09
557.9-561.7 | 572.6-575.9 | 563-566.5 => 0.06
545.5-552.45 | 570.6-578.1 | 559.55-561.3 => 0.00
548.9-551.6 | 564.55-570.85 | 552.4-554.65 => 0.04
